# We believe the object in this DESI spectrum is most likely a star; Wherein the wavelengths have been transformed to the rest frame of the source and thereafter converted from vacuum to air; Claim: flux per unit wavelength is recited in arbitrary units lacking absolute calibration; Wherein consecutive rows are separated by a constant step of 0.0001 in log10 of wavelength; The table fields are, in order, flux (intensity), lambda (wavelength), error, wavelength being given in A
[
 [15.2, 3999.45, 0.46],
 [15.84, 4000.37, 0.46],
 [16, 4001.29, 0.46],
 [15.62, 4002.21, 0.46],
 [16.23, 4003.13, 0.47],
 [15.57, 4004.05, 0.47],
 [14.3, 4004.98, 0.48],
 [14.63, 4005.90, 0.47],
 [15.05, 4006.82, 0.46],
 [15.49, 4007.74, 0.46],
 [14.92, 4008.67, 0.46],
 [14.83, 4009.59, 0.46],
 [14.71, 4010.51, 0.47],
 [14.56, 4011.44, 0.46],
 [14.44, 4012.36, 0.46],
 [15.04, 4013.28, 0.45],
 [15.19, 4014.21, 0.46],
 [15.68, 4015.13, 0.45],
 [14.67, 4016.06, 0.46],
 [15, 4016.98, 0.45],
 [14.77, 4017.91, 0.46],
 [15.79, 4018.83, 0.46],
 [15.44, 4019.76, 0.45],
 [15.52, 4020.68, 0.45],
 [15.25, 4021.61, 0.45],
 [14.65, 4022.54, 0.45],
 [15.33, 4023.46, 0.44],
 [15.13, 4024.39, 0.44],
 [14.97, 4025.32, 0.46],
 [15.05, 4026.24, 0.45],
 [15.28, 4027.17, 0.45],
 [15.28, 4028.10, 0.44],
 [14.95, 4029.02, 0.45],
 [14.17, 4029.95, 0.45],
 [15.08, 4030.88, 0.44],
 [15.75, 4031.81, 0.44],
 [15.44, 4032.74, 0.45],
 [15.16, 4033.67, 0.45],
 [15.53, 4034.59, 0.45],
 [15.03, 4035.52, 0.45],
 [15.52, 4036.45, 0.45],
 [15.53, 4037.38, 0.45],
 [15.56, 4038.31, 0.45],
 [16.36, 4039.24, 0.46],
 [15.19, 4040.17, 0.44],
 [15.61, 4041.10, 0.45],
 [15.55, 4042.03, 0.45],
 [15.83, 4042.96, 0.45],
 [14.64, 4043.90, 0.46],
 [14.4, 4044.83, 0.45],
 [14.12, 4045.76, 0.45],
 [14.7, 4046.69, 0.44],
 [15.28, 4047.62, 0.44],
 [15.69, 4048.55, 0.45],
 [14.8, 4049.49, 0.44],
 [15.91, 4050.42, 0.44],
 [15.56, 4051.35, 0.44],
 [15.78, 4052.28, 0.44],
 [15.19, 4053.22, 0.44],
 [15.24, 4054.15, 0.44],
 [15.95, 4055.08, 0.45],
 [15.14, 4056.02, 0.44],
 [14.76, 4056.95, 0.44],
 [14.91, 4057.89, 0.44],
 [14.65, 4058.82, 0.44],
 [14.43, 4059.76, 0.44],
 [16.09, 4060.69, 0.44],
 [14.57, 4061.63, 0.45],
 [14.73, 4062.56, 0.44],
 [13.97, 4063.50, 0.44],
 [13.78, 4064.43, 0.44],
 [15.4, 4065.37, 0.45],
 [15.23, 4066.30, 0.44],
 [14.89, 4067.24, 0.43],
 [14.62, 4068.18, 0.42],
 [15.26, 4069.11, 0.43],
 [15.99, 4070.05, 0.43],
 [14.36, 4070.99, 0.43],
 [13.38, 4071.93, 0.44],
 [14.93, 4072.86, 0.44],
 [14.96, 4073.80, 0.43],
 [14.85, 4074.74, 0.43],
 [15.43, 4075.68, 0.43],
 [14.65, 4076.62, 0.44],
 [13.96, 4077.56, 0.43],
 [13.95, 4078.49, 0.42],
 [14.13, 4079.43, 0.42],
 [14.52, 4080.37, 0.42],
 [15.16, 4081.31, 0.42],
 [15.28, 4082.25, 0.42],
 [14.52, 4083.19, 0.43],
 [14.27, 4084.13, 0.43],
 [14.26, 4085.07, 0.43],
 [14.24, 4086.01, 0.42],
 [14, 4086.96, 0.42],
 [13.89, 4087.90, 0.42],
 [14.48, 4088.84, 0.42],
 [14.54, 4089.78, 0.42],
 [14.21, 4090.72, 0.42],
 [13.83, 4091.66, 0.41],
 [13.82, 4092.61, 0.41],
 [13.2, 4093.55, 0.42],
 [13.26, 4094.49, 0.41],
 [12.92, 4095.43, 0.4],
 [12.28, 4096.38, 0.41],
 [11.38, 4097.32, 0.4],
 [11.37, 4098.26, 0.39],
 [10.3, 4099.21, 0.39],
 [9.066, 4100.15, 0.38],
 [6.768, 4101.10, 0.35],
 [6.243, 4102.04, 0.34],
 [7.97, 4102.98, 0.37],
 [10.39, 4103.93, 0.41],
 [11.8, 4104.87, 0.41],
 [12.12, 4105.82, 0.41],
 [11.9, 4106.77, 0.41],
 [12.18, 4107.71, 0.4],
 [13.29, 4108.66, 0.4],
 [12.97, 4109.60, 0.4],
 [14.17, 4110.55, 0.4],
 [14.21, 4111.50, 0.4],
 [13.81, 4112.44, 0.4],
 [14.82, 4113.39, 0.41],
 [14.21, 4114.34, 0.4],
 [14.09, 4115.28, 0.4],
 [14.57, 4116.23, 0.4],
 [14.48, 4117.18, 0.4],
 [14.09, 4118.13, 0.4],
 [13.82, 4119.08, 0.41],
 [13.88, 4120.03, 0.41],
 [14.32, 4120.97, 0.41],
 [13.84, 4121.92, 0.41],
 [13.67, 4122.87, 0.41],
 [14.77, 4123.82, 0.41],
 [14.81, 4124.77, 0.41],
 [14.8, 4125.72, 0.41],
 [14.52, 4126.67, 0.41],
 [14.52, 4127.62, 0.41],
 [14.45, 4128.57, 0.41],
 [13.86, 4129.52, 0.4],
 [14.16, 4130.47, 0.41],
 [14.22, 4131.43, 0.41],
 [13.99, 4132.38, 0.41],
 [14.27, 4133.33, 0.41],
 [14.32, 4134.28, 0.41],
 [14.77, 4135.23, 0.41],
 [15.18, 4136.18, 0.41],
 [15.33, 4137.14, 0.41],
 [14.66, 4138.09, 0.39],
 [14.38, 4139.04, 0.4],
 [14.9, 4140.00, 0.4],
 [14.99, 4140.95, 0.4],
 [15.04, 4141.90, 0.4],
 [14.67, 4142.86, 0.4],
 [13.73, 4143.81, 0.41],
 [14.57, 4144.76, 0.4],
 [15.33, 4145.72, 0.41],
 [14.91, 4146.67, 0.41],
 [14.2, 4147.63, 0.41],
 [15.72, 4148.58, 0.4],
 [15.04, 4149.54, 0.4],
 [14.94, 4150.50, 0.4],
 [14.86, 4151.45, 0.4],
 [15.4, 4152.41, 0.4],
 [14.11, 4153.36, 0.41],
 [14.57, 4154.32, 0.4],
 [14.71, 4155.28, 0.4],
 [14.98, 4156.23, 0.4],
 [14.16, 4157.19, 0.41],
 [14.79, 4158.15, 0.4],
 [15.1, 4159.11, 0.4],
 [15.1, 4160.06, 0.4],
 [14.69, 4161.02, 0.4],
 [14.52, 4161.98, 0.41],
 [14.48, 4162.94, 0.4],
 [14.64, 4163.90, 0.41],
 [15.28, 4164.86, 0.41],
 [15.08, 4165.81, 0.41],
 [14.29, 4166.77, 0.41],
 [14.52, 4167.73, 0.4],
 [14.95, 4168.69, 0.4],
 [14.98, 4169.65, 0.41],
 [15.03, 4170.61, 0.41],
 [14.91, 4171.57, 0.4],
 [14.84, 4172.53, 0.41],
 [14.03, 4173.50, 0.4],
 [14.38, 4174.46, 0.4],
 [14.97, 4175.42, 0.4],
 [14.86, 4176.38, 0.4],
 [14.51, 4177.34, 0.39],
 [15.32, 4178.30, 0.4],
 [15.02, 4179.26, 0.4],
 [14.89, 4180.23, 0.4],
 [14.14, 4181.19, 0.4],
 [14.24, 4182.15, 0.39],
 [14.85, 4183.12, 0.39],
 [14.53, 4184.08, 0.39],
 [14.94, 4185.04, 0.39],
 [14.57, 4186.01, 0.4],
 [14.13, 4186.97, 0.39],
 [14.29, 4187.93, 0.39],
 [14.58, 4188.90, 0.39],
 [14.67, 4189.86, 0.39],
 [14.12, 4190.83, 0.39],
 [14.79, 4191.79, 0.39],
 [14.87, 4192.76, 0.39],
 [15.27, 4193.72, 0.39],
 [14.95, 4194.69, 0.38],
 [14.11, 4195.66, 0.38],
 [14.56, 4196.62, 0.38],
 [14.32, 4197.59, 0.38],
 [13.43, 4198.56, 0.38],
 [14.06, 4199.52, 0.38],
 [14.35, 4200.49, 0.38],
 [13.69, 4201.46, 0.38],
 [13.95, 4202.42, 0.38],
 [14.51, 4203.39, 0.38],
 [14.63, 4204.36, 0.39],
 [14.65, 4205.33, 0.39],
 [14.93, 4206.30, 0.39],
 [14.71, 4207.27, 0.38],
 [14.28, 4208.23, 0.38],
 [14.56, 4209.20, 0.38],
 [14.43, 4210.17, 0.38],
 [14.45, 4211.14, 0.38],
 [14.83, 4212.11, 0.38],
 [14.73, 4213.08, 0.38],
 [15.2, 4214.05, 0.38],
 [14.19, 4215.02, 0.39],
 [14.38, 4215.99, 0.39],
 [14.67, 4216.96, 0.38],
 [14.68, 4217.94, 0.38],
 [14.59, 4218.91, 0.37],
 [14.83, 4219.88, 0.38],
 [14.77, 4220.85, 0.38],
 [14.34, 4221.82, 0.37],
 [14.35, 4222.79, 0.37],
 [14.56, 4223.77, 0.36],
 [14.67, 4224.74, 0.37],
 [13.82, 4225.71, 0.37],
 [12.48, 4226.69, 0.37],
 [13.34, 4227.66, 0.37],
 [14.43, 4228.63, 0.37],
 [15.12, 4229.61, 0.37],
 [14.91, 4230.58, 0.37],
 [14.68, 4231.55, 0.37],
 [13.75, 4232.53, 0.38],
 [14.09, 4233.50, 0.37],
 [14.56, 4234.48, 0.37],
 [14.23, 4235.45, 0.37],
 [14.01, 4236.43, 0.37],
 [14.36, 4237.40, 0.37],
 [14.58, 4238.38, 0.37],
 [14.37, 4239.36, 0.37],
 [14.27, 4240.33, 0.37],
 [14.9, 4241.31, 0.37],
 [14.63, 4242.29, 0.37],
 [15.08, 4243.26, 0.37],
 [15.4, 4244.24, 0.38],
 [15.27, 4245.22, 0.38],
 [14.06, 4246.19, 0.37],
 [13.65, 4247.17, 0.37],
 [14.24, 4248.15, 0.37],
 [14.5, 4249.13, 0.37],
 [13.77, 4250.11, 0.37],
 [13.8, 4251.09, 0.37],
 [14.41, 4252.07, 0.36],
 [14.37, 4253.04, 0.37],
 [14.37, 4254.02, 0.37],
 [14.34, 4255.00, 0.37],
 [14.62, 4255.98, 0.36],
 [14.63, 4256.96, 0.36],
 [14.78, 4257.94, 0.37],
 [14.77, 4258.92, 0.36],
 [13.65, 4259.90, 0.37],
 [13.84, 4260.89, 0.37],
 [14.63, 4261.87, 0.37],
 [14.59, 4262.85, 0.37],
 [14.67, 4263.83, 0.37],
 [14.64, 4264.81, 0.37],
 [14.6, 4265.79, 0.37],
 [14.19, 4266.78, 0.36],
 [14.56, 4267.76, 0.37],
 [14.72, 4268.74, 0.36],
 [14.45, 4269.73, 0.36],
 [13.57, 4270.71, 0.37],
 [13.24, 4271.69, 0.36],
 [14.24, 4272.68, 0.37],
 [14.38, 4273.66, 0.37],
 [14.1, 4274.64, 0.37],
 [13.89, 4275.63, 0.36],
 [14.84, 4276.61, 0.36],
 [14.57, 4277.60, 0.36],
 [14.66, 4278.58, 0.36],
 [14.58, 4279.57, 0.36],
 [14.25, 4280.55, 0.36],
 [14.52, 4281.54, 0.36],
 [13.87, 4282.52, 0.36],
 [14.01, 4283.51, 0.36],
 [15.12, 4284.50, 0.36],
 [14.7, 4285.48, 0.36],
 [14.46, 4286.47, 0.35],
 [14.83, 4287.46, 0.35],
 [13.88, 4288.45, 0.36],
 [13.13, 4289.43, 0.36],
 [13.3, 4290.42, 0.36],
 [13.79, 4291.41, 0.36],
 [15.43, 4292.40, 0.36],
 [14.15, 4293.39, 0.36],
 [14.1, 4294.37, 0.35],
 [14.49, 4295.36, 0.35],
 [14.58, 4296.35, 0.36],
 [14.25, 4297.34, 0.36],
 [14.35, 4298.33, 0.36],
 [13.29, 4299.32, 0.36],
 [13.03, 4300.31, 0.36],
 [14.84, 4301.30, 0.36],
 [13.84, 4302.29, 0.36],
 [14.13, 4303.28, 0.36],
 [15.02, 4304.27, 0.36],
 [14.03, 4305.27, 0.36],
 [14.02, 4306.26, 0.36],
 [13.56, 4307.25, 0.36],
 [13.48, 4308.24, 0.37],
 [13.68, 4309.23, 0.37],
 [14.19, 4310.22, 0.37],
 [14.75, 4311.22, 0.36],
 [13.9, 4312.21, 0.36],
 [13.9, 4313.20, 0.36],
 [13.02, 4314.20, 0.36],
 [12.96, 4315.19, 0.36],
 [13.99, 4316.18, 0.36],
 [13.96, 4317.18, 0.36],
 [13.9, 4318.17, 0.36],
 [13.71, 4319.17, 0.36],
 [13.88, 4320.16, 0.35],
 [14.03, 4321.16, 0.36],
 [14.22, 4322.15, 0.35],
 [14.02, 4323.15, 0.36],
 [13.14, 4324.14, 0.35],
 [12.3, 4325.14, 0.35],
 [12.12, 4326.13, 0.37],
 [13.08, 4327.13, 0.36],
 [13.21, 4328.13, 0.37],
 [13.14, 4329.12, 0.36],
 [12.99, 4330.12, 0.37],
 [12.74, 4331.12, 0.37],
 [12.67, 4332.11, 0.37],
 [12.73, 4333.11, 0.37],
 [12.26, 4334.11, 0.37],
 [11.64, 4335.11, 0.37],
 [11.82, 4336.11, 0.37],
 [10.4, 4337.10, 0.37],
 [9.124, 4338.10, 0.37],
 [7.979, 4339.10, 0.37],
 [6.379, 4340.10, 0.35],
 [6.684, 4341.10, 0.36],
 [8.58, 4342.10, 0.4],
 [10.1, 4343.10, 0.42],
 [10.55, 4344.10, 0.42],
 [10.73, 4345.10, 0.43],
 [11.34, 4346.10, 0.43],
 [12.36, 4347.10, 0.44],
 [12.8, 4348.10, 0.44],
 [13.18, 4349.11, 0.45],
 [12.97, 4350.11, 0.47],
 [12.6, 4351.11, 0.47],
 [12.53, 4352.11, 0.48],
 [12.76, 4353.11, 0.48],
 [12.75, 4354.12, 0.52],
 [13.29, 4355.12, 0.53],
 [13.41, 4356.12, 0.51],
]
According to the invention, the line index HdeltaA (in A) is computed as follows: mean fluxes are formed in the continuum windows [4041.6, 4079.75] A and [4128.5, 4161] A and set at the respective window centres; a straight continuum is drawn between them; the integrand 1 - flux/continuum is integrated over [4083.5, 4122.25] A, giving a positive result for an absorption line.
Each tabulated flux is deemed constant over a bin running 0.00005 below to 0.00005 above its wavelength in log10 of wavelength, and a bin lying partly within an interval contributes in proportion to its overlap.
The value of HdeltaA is 5.2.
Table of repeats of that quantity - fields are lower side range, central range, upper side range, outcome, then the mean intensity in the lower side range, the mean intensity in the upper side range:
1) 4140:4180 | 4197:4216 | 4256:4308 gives 0.2 A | 14.8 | 14.3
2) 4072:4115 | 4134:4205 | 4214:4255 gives -4.5 A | 13.1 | 14.4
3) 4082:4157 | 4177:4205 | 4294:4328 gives -1.5 A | 13.7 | 13.8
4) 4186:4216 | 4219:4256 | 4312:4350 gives -1.5 A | 14.5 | 12.1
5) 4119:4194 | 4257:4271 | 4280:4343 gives -0.8 A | 14.6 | 13.2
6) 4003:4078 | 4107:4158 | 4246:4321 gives 1.1 A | 15.1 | 14.2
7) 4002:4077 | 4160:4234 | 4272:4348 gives -2.9 A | 15.1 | 13.2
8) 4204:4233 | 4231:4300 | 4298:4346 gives -3.7 A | 14.5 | 12.6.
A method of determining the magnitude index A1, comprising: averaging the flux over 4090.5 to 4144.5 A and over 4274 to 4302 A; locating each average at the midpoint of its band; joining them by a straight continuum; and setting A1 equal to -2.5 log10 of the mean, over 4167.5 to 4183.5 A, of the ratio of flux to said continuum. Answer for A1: -0.083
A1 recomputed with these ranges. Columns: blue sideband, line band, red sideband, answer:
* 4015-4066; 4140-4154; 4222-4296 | -0.01 mag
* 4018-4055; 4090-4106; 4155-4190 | 0.31 mag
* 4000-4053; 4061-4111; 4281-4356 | 0.11 mag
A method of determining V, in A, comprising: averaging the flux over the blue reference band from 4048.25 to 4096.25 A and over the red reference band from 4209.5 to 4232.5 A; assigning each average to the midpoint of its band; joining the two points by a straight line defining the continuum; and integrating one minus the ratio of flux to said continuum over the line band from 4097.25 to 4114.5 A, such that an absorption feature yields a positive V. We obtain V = 3.7 A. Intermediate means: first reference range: 14.6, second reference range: 14.4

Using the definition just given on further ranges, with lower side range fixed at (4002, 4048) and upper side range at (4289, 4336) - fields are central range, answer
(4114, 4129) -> 0.3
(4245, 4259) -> -0.4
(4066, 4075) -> 0.0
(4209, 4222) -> -0.4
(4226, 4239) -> -0.1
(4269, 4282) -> -0.4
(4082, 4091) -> 0.3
